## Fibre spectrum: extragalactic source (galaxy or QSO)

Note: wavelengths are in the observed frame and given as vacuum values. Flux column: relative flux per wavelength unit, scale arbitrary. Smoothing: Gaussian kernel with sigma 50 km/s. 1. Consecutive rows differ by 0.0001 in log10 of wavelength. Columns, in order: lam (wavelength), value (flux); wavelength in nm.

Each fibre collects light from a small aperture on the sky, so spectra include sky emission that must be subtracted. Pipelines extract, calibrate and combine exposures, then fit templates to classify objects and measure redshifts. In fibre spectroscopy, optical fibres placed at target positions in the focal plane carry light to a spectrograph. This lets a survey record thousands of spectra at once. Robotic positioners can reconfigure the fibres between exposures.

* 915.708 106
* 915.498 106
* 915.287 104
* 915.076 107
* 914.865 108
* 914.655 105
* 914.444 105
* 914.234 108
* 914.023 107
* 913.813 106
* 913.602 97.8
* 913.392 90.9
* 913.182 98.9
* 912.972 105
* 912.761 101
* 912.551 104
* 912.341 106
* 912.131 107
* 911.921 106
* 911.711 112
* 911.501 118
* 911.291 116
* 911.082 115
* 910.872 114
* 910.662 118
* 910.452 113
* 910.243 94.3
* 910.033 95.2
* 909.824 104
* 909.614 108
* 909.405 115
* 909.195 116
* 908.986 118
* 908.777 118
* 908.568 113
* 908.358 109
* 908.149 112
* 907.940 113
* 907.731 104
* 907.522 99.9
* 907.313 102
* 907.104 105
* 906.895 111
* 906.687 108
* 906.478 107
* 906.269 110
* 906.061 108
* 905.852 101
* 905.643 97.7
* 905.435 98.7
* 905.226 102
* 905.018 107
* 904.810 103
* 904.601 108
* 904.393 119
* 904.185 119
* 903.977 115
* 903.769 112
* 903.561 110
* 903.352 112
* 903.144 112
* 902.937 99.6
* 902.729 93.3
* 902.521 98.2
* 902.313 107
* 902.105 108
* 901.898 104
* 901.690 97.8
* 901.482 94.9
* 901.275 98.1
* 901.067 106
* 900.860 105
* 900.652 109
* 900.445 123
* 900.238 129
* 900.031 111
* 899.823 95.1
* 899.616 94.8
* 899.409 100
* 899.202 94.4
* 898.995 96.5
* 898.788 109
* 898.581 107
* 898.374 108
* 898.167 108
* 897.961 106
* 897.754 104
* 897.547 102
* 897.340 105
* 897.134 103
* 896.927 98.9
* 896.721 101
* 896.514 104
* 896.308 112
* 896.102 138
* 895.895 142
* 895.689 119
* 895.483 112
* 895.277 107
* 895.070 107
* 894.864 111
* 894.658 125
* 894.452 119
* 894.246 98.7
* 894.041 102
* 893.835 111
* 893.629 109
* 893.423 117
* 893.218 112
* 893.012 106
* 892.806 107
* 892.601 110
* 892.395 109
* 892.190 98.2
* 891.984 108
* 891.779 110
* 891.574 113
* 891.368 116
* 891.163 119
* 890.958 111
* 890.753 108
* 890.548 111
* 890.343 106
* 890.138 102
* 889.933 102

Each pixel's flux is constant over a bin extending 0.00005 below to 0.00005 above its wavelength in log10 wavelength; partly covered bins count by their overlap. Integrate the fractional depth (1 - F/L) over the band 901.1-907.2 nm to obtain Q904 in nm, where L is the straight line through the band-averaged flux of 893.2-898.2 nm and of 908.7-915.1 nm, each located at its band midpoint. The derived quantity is 0.194 nm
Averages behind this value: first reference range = 111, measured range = 106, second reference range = 108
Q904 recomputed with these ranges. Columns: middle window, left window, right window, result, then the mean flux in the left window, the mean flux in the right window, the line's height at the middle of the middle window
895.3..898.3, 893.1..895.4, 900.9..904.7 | -0.040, 111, 106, 109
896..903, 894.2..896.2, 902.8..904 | 0.528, 118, 109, 114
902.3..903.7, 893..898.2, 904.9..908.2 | 0.032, 111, 105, 107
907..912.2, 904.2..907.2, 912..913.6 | -0.302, 107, 102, 104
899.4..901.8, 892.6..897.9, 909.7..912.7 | 0.100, 111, 109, 110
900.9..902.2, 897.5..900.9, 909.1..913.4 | 0.059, 106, 108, 106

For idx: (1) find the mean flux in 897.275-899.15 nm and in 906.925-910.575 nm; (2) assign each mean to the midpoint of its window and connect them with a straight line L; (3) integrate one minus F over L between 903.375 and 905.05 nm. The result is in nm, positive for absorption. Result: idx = -0.080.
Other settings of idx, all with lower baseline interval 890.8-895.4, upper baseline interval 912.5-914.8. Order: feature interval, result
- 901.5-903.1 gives 0.08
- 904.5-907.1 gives 0.01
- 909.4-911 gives -0.05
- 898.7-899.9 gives 0.11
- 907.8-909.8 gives -0.16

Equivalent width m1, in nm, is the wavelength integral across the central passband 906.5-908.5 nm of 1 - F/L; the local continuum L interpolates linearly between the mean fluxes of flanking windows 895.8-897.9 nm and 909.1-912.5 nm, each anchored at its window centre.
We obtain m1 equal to 0.05 nm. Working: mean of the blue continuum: 111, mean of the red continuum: 110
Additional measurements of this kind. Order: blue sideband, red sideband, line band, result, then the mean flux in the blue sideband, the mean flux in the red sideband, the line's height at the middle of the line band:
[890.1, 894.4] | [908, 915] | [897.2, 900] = 0.158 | 109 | 108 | 109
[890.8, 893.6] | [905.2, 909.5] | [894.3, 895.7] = -0.044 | 110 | 108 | 110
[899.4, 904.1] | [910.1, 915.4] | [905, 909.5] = -0.071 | 106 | 107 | 106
